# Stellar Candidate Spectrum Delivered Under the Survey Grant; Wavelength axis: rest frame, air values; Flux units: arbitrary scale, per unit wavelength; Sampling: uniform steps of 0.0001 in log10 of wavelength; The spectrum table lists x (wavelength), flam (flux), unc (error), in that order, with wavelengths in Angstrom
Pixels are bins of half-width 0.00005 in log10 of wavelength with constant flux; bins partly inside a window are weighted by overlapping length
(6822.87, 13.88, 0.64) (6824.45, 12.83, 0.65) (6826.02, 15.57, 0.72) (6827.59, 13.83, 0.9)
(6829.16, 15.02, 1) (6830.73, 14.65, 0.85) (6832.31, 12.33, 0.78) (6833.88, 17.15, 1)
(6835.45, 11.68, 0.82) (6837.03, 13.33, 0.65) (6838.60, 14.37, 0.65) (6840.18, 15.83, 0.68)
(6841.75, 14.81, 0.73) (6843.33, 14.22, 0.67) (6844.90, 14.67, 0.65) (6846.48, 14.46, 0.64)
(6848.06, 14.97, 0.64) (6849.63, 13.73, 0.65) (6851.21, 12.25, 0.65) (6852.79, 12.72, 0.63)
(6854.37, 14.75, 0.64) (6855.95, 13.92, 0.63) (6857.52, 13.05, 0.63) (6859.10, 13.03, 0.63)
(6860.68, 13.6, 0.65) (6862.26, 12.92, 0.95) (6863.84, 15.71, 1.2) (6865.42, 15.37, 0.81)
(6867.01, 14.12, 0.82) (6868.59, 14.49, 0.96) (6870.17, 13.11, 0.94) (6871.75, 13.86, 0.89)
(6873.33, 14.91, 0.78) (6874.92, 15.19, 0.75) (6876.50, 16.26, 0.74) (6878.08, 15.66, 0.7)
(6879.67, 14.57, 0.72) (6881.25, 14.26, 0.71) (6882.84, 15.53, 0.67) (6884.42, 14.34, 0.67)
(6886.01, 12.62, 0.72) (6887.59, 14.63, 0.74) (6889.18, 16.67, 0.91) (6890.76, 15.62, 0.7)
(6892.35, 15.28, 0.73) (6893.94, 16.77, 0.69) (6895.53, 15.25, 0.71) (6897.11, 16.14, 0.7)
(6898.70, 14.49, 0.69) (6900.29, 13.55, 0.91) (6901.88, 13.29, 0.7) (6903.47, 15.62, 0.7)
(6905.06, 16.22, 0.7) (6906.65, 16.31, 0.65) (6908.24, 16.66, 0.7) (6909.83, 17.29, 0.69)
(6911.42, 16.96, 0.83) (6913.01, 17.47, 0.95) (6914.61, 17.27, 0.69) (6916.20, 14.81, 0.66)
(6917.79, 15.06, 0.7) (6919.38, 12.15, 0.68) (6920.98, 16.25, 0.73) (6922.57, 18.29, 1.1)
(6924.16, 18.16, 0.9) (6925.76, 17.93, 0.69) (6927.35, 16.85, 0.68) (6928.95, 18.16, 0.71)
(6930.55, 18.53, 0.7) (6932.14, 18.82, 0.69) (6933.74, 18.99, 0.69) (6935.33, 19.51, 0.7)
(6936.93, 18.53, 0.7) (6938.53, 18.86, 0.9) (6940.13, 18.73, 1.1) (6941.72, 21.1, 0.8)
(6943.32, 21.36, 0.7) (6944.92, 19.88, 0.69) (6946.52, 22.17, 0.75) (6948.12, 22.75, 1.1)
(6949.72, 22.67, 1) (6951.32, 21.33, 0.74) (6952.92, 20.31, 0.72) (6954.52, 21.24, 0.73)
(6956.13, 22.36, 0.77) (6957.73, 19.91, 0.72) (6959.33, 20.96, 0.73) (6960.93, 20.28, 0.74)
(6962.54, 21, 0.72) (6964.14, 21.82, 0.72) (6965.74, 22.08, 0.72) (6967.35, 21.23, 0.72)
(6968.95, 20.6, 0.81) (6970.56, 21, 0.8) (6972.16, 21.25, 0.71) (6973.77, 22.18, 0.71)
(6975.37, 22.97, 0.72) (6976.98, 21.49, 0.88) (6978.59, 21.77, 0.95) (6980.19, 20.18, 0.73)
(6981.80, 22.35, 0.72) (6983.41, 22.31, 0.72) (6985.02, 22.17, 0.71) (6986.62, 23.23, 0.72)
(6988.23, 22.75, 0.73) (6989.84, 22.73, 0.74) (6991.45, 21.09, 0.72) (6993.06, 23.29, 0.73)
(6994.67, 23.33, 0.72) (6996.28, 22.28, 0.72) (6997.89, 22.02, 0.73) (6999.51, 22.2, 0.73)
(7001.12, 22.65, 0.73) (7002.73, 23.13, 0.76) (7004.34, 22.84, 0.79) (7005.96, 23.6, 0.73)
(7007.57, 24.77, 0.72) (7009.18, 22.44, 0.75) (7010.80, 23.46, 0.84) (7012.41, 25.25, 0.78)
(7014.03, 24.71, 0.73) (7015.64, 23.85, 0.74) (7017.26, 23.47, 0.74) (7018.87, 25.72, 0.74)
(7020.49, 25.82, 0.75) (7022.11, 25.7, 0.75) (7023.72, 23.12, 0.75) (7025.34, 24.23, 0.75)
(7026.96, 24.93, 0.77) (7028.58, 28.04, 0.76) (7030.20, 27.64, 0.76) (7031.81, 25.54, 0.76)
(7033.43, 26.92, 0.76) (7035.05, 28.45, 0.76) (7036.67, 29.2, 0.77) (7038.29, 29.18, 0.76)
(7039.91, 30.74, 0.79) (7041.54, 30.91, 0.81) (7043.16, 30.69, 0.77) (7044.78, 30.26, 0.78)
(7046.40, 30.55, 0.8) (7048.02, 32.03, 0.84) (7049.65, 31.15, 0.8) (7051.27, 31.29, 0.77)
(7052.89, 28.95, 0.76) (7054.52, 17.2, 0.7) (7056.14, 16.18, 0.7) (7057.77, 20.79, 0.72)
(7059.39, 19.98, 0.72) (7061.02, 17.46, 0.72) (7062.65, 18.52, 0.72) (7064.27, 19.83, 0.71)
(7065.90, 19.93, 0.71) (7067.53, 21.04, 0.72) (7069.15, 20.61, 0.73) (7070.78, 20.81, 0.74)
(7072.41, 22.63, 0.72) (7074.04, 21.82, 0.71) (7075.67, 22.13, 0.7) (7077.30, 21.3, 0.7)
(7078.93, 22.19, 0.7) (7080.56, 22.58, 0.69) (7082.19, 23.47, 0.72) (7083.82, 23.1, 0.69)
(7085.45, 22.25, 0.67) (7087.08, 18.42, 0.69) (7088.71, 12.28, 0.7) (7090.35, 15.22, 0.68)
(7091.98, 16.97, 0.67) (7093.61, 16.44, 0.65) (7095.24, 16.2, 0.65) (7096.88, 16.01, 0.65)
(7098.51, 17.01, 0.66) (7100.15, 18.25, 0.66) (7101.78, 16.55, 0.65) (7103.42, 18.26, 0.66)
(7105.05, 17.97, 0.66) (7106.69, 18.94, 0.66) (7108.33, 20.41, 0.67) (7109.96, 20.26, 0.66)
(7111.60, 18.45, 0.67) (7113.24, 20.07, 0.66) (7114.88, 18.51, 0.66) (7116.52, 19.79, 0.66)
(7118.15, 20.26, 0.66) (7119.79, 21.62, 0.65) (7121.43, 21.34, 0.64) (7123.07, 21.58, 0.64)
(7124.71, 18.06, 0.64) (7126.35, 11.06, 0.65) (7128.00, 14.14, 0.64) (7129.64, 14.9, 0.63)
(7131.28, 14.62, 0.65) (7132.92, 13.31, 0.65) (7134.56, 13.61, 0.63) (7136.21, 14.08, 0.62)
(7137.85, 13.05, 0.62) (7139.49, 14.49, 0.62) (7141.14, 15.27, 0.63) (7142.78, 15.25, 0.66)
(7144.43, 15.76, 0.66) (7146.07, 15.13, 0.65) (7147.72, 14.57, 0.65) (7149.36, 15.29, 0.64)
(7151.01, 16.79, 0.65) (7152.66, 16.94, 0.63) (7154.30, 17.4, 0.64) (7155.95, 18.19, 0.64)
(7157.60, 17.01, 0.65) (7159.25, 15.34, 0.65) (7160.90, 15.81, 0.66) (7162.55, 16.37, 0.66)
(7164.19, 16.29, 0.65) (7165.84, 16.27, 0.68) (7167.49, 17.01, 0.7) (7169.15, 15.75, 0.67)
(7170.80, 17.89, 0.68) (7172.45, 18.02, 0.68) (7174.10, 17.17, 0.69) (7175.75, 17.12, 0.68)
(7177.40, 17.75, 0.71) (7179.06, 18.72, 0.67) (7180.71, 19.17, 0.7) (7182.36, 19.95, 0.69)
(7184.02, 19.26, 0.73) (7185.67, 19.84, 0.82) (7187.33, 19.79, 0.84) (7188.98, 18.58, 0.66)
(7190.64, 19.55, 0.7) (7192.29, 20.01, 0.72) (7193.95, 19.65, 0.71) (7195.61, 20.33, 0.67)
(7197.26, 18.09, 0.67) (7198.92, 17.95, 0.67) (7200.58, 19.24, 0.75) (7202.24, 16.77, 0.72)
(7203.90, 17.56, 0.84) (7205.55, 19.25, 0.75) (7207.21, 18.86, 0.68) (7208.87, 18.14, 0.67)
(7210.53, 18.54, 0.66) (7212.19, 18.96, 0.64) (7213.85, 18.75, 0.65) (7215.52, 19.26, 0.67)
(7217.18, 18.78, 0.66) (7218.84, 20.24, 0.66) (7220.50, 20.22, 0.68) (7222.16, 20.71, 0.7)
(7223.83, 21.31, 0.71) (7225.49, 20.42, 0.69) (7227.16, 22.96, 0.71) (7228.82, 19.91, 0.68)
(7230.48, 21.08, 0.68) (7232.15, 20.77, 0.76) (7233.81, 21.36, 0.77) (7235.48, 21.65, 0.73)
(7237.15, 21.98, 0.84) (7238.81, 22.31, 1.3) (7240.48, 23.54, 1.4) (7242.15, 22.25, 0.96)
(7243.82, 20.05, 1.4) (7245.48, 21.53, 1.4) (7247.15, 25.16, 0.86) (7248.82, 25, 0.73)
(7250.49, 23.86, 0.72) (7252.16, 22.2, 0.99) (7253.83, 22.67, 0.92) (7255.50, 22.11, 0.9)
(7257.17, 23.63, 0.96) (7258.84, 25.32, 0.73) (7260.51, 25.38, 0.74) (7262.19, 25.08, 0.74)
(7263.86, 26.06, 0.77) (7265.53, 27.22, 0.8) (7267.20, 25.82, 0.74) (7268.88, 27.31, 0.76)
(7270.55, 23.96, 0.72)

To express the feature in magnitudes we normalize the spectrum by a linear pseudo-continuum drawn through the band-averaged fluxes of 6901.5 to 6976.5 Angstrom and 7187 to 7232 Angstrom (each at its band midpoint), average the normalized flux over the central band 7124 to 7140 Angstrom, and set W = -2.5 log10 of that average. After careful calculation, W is 0.34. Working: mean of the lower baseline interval 19.1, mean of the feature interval 14.1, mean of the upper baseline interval 19.5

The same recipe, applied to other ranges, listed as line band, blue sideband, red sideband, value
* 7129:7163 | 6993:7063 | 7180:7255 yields 0.40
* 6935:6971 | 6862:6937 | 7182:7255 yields -0.25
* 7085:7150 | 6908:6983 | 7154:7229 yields 0.12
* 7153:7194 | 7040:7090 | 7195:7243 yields 0.17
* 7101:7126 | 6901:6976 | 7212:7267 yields 0.09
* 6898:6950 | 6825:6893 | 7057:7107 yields -0.12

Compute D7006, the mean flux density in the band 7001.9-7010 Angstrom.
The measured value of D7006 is 23.4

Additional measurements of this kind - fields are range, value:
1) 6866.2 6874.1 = 14.1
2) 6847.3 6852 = 13.7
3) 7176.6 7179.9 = 18.2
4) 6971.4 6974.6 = 21.7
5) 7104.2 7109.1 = 19.1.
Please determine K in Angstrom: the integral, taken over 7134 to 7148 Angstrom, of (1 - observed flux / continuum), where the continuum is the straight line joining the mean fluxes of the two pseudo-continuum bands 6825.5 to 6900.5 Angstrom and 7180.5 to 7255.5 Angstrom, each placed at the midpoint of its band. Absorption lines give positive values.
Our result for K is 3.3 Angstrom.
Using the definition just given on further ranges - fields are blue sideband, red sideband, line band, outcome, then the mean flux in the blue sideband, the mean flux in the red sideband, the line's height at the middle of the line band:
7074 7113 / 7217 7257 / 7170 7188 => 1.8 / 19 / 21.8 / 20.7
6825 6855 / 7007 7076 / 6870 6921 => 5.5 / 14.2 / 24.9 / 17.1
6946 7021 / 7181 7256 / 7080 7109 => 4.3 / 22.4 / 20.4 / 21.5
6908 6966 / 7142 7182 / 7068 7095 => -3.8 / 19.1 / 16.8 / 17.6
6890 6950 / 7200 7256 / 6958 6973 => -2.7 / 17.4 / 20.8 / 17.9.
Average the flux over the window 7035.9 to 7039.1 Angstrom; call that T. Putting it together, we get 29.2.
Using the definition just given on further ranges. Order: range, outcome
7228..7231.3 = 20.5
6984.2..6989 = 22.7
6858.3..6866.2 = 14.1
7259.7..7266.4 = 25.9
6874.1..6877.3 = 15.7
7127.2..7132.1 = 14.6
